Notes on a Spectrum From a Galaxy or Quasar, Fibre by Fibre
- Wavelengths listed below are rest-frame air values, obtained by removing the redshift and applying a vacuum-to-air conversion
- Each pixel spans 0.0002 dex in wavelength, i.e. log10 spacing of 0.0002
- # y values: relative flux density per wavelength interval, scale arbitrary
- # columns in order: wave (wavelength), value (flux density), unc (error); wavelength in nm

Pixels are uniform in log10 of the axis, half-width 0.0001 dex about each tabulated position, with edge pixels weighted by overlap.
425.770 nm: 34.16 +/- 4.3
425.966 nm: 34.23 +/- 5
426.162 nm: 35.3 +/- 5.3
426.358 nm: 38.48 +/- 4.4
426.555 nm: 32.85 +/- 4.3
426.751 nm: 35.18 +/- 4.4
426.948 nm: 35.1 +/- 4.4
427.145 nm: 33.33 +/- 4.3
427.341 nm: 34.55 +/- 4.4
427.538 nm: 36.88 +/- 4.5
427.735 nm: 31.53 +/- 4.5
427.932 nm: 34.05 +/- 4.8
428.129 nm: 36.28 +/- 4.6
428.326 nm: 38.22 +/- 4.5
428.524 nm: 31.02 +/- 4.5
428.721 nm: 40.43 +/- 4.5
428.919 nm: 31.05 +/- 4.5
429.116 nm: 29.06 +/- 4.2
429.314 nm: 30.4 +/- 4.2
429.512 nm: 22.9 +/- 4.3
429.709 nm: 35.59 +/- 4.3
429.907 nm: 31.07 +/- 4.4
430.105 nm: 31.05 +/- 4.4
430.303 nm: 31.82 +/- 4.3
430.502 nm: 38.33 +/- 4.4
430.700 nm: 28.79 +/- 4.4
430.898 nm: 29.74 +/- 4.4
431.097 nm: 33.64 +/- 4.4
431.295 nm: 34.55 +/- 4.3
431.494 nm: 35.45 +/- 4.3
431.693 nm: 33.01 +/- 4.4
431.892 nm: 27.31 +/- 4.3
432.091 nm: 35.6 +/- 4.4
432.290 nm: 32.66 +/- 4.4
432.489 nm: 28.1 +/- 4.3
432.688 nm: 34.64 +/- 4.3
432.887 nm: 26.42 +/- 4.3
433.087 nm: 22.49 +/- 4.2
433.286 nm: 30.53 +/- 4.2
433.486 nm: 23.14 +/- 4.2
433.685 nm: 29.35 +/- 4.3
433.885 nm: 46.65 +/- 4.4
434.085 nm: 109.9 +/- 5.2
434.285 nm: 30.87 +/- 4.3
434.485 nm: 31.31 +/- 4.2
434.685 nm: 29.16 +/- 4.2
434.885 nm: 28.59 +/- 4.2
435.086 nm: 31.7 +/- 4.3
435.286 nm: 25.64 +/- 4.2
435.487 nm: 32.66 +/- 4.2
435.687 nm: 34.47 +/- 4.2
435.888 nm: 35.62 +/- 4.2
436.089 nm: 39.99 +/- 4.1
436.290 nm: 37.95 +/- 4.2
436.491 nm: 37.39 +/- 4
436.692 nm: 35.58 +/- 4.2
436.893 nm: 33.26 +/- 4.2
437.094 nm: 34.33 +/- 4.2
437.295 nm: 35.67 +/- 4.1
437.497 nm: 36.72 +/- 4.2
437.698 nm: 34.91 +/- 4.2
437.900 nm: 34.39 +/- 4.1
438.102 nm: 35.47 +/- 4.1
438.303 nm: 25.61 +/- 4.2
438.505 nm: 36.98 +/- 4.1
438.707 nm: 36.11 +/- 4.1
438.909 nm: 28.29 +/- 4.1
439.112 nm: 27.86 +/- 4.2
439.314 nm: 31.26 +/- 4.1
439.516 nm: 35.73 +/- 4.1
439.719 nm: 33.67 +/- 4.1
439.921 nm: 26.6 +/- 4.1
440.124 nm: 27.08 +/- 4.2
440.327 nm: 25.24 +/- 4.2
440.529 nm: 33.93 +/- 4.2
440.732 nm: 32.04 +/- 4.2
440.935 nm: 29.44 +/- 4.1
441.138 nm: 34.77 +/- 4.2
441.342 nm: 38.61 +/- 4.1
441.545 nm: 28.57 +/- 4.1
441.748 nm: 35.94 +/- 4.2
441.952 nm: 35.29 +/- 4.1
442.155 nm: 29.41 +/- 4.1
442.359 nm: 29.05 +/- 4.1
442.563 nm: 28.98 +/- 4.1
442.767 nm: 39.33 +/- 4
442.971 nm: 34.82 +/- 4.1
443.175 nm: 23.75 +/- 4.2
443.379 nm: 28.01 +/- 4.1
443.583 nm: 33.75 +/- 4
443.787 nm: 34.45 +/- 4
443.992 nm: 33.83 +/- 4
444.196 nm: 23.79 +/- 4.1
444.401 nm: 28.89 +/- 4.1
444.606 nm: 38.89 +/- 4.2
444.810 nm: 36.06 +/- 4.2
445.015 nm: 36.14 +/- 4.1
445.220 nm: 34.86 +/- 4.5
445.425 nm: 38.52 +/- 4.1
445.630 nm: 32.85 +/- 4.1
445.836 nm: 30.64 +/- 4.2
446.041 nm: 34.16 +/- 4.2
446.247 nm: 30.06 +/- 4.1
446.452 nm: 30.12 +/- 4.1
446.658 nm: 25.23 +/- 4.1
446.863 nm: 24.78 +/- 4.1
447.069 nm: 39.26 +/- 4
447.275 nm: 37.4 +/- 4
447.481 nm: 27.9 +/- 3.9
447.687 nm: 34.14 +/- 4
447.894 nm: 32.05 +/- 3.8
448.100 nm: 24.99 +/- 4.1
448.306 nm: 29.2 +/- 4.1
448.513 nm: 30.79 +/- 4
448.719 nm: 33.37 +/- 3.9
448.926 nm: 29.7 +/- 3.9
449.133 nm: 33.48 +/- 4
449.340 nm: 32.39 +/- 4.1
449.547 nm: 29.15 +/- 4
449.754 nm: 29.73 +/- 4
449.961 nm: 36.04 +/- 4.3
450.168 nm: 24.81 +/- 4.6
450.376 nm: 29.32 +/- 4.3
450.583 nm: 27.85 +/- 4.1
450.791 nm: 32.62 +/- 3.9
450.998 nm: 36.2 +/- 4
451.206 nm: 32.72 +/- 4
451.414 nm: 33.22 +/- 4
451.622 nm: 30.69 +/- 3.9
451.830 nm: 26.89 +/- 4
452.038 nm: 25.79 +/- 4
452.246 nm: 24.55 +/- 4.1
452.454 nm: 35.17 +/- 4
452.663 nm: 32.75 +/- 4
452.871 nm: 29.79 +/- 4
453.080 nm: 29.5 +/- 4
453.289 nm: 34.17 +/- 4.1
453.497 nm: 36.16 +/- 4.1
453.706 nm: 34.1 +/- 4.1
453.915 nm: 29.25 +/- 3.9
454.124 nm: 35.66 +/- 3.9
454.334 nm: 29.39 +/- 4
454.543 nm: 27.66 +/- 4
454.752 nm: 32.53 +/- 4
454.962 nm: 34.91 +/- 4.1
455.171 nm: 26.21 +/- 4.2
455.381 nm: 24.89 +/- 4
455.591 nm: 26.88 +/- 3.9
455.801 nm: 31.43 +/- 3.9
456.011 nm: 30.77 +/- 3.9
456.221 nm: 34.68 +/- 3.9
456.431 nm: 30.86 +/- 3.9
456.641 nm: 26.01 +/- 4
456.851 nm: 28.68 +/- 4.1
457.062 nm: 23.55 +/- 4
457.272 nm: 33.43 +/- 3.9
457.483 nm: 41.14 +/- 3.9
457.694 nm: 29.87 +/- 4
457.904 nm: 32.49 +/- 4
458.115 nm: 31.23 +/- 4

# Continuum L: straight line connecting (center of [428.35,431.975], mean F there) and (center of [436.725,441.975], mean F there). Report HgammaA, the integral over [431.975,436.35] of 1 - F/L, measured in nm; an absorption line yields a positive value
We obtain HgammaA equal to -0.401 nm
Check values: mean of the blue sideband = 32.1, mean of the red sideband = 32.6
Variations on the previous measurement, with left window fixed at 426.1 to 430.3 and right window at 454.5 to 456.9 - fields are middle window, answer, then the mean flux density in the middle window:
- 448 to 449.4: 0.01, 30.5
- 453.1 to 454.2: -0.13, 33.5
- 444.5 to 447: -0.14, 32.8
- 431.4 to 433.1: 0.10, 31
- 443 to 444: 0.02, 30.8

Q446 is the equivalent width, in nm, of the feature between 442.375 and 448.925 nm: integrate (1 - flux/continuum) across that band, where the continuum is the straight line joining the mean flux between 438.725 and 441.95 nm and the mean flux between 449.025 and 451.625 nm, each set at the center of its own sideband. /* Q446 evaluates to -0.09 nm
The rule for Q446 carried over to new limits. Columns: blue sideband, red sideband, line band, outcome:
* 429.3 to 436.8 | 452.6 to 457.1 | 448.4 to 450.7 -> 0.06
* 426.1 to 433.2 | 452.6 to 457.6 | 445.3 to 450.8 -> 0.06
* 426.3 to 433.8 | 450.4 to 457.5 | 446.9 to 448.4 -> -0.03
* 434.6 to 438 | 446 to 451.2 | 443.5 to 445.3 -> -0.08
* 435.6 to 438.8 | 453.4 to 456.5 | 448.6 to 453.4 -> 0.16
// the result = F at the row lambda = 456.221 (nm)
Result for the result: 34.68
